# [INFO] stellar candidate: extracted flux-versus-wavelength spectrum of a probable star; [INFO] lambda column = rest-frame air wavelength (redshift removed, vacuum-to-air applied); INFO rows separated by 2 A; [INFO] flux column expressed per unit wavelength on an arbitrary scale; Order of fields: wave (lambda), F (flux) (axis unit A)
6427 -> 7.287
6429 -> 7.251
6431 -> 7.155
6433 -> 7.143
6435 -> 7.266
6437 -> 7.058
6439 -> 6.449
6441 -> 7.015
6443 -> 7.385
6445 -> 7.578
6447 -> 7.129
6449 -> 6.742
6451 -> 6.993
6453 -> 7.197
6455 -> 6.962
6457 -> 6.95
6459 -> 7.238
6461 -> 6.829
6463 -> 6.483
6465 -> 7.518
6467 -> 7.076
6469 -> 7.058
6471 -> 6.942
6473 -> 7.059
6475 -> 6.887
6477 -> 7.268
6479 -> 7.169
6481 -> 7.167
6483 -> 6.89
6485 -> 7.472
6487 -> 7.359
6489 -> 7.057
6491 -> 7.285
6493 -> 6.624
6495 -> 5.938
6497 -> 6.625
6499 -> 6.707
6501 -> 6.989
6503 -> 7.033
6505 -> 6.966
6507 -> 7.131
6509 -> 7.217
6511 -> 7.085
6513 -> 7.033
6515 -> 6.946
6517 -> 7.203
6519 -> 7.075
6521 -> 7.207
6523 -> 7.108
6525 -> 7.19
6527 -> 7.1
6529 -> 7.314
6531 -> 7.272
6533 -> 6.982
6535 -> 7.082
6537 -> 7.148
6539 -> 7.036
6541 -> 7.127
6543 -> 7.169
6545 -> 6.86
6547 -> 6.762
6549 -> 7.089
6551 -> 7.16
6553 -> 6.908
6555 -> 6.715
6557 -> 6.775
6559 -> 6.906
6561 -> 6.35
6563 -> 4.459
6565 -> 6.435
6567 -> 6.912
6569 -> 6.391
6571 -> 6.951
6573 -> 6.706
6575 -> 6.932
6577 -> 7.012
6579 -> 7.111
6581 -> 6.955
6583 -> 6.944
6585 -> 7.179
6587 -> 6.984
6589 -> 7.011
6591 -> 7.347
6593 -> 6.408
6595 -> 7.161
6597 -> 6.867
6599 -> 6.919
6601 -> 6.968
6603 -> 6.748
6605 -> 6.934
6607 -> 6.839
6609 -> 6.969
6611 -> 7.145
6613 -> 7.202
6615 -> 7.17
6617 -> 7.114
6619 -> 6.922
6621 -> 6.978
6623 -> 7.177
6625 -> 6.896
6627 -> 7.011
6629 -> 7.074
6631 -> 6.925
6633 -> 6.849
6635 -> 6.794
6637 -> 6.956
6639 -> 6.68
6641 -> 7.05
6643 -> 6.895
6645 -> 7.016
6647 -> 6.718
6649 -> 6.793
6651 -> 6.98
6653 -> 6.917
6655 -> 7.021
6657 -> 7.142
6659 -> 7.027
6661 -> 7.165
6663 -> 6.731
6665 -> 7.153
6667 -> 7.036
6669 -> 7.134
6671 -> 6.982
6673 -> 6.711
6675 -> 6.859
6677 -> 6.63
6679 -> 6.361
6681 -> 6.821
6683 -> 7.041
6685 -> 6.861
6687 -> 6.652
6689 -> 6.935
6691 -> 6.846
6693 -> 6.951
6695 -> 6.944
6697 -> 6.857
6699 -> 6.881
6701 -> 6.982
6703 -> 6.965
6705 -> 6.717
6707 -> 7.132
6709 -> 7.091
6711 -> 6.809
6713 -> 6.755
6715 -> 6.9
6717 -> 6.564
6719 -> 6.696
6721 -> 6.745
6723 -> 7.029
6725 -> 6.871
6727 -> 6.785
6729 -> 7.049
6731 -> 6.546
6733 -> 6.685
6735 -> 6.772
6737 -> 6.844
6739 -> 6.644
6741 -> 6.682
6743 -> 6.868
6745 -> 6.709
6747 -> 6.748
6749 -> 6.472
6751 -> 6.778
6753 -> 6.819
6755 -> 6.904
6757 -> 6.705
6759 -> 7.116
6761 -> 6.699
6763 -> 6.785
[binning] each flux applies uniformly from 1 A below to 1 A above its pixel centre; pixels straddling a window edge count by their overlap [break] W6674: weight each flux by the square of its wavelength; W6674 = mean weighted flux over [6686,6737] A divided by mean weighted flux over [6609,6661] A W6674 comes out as 1.00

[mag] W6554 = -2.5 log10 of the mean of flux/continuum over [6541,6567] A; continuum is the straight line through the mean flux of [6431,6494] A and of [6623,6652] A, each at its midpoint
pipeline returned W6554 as 0.052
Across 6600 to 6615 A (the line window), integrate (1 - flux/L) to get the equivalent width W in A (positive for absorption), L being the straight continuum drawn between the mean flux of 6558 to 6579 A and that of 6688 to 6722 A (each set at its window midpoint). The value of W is -0.80 A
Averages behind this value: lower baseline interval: 6.53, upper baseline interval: 6.87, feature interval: 6.99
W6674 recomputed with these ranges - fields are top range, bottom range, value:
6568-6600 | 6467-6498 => 1.02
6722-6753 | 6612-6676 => 1.00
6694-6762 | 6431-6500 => 1.05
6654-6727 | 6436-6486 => 1.05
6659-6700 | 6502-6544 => 1.01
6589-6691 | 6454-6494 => 1.03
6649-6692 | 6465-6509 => 1.04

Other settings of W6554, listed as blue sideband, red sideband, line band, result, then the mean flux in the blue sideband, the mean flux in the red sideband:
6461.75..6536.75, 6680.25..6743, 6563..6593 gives 0.023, 7.04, 6.84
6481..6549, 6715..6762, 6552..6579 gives 0.061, 7.03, 6.77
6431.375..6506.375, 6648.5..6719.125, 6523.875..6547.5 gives -0.018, 7.02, 6.89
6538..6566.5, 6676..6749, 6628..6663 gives -0.027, 6.7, 6.81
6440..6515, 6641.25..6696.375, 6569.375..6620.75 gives -0.003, 7.03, 6.9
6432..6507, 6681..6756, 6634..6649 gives 0.003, 7.02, 6.83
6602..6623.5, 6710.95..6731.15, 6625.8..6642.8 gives 0.009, 7.01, 6.81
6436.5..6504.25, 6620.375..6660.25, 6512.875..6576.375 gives 0.015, 7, 6.95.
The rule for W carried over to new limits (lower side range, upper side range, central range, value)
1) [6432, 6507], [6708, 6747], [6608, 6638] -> -0.57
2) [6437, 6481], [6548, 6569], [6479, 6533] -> -1.77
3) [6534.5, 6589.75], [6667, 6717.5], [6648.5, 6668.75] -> -0.46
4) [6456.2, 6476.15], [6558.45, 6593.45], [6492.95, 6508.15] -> 0.34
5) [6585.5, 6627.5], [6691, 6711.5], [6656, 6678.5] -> 0.02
